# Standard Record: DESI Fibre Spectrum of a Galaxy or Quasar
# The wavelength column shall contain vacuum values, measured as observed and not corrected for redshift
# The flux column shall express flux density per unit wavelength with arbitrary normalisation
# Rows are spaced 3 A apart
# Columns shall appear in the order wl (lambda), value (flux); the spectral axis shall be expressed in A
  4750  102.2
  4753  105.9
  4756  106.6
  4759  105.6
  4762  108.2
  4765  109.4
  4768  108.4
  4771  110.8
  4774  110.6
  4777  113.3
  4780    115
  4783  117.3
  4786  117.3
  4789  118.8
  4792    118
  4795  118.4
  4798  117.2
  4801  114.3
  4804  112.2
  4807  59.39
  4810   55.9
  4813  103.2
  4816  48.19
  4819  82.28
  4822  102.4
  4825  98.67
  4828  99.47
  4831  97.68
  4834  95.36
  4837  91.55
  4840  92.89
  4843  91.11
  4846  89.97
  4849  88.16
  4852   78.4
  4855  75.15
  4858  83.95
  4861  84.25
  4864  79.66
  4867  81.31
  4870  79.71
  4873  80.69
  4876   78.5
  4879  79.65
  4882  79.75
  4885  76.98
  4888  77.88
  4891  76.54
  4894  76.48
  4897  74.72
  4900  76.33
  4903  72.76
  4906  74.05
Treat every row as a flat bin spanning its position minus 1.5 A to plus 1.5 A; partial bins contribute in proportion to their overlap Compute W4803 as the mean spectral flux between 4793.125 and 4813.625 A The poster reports 97.4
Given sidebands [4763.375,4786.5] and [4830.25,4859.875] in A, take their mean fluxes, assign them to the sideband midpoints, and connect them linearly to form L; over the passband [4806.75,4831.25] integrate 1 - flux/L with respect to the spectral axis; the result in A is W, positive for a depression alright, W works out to 3.4 A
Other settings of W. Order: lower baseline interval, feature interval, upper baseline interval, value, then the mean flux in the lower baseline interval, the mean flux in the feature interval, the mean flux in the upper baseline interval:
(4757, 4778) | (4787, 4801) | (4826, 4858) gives -2.1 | 109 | 118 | 89.8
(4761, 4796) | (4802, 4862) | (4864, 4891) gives 5.0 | 114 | 86.8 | 79.2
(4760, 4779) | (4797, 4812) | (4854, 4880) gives 1.3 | 110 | 91.3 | 80.4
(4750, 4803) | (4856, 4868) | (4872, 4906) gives 0.5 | 112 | 82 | 77.1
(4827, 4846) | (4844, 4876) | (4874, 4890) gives 1.5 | 94.2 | 82.1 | 78.6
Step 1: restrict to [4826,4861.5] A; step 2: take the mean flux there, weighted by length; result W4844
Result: 89.3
